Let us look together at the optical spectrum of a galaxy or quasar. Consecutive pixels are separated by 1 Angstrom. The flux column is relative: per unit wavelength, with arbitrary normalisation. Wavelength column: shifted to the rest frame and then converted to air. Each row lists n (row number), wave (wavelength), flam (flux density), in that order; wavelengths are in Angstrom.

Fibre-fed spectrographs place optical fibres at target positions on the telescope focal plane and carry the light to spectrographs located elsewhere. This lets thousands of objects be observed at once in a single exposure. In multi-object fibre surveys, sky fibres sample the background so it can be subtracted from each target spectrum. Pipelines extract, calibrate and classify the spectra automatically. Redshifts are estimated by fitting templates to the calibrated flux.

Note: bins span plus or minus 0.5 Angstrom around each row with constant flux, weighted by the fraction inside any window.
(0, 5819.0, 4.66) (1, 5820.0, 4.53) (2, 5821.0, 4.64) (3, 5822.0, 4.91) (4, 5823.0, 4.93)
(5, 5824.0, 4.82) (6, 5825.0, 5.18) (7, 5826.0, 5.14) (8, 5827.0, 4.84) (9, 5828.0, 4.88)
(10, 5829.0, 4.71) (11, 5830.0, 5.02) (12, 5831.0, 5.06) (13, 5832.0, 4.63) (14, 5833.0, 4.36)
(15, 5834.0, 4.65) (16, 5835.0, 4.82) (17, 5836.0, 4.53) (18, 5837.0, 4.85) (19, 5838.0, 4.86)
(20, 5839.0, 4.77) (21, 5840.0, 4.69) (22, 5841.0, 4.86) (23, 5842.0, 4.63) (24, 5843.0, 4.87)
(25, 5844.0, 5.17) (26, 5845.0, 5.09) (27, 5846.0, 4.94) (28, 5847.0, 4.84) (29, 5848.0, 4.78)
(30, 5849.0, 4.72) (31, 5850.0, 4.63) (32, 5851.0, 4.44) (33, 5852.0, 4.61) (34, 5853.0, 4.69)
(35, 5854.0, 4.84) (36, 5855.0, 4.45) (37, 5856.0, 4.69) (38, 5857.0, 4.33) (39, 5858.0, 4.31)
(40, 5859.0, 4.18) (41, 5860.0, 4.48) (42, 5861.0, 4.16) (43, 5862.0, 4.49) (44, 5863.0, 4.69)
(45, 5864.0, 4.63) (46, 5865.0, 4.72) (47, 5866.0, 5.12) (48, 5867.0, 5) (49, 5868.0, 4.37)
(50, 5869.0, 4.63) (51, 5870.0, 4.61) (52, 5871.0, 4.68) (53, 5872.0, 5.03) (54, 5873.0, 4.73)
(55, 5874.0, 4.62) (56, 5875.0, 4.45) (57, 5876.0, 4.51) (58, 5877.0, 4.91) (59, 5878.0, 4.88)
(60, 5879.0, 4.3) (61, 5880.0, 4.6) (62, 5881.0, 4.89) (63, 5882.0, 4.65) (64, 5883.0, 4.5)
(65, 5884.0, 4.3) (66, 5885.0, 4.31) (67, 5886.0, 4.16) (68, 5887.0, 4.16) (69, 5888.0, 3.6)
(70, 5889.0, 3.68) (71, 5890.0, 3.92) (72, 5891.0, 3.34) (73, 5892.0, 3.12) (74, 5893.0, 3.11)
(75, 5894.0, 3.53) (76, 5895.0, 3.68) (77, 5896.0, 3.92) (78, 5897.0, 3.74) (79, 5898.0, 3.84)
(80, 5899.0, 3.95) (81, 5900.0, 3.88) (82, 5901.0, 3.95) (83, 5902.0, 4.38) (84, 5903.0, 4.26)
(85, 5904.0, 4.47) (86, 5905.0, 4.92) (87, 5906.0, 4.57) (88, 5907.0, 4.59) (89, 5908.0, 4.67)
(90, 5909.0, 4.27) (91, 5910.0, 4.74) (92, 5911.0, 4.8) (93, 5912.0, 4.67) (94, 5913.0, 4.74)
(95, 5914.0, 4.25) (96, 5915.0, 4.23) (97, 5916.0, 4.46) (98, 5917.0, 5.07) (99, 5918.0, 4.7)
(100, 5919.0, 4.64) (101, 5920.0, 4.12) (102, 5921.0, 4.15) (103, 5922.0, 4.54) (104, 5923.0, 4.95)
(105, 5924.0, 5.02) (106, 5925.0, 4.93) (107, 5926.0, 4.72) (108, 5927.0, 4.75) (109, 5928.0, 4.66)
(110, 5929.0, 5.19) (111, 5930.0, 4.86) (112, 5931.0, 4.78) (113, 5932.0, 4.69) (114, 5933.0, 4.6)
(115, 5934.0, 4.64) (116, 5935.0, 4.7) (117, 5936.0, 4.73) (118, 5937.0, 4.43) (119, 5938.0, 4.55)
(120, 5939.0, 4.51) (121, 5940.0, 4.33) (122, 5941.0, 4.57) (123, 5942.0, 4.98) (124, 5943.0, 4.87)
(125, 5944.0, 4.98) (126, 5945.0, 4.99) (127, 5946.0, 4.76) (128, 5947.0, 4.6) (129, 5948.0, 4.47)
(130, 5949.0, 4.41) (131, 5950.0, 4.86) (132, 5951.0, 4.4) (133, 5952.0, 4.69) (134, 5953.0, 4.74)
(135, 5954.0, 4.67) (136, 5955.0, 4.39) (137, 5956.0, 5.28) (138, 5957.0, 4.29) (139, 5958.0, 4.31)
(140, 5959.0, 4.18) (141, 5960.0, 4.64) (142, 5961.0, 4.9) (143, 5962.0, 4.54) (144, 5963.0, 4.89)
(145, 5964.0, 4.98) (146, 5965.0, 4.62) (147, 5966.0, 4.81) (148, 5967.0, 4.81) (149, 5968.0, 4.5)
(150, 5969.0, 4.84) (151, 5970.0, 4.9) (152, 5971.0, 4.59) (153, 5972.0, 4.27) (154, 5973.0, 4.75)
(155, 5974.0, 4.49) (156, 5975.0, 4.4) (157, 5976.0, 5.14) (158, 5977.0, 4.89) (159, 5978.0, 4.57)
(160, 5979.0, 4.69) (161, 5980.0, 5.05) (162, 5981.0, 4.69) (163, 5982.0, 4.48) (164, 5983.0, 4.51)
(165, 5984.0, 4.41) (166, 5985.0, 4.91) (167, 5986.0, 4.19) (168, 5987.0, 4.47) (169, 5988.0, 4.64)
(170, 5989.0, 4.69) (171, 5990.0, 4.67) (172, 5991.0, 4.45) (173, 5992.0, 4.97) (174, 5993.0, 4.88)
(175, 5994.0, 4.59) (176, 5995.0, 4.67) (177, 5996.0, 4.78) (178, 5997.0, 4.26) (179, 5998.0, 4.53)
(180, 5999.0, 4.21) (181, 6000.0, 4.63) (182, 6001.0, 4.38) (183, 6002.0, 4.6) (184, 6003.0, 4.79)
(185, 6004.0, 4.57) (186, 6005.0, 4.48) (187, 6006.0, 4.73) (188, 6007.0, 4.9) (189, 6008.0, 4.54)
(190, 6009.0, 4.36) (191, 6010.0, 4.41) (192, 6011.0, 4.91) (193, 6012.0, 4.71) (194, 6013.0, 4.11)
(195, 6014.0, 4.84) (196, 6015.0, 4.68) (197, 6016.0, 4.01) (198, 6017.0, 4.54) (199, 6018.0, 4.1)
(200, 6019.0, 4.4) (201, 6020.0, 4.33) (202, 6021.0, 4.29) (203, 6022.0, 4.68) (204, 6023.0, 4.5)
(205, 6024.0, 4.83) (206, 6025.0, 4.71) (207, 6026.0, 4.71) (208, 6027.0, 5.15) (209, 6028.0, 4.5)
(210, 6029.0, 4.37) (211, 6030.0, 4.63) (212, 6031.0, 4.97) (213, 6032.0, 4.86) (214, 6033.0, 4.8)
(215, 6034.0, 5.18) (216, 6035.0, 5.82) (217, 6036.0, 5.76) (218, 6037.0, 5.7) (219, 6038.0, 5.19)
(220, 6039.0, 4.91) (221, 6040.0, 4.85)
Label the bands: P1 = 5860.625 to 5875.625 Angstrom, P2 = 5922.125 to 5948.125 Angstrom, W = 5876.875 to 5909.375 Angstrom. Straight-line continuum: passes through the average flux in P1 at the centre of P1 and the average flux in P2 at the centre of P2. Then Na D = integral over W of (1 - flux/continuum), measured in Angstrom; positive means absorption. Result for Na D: 3.8 Angstrom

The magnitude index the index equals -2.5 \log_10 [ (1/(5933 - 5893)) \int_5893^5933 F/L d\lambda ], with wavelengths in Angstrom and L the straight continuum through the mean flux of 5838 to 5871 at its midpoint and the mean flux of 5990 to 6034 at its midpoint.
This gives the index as 0.05 mag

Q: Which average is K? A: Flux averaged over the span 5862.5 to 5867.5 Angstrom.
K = 4.83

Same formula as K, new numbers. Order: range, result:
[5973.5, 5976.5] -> 4.68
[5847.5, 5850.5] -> 4.71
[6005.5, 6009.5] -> 4.63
